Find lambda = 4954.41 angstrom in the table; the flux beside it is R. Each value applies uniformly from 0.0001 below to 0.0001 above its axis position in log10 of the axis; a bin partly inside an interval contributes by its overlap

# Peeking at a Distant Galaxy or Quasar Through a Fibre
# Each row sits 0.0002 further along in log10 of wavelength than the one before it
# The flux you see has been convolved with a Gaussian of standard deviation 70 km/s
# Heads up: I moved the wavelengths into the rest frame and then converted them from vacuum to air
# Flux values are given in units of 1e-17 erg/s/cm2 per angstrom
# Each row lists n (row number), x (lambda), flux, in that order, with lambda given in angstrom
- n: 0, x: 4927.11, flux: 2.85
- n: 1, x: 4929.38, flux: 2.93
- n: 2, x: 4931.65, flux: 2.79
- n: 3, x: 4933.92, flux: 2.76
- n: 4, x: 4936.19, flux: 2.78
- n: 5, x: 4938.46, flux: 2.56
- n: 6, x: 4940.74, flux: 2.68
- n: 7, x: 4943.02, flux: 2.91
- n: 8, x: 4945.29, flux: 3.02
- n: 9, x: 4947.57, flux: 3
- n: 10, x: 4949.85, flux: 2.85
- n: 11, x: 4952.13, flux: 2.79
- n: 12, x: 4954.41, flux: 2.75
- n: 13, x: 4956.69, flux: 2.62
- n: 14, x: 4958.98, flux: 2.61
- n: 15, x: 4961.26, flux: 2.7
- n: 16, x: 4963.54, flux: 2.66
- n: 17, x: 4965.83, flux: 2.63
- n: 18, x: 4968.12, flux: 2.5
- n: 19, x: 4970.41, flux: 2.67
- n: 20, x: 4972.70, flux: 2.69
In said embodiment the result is 2.75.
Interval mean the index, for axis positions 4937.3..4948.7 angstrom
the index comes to 2.83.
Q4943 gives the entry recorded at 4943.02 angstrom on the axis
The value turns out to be 2.91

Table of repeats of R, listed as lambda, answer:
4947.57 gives 3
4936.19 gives 2.78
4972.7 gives 2.69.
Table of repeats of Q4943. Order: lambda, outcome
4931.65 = 2.79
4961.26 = 2.7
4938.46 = 2.56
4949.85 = 2.85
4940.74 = 2.68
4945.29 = 3.02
